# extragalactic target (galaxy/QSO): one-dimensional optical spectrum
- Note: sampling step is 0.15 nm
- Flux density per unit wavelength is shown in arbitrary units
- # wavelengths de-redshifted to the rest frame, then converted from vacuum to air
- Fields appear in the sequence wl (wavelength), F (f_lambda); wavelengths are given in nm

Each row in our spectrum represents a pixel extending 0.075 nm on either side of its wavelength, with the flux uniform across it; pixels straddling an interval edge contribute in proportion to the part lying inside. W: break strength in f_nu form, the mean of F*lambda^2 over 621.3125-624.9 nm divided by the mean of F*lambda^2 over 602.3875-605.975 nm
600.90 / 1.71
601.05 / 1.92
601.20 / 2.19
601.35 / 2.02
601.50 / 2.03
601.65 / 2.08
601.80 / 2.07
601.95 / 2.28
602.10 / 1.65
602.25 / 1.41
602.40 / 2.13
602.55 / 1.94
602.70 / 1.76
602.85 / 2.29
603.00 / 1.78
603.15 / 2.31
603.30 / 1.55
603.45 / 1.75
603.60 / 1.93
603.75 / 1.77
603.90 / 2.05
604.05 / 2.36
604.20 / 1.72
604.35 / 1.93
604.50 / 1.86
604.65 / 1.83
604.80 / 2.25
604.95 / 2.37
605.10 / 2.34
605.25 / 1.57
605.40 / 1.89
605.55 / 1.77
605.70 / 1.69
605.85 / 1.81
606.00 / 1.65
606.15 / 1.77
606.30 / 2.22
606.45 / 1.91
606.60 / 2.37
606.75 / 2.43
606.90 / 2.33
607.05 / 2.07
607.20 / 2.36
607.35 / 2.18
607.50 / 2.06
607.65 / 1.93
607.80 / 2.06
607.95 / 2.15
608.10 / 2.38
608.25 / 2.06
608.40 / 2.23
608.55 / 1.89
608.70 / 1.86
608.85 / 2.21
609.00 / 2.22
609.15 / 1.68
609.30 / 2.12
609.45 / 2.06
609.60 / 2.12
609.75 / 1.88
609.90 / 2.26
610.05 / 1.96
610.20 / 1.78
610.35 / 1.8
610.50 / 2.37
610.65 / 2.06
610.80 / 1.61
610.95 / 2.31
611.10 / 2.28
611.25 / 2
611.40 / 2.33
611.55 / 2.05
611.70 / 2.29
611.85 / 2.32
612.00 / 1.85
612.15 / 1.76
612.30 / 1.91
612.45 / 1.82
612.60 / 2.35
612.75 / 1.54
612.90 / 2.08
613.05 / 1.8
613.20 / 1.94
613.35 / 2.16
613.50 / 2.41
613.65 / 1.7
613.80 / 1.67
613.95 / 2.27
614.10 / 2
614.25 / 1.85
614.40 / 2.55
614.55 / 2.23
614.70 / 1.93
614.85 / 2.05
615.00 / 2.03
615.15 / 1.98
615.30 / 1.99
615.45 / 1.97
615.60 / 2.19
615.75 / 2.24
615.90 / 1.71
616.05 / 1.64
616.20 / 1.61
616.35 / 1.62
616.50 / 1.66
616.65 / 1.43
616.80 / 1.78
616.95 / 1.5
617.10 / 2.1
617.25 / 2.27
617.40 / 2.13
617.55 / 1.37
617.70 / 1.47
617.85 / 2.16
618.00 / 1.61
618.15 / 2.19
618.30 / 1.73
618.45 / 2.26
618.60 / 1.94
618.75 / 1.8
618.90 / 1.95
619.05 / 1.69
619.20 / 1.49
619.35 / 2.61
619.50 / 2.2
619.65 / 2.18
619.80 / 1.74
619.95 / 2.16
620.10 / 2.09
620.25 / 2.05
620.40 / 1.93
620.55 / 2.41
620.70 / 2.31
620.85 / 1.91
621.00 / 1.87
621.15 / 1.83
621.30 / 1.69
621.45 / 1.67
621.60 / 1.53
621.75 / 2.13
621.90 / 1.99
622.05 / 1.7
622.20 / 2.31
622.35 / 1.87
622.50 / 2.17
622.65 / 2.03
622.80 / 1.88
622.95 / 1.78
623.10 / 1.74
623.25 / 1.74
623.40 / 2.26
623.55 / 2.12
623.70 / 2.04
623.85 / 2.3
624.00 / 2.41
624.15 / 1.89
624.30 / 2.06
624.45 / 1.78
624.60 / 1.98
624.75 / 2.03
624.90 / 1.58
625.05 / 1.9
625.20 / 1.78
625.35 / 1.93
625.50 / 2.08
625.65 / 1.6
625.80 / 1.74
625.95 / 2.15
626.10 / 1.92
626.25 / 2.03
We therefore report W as 1.08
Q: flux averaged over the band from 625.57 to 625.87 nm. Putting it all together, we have 1.68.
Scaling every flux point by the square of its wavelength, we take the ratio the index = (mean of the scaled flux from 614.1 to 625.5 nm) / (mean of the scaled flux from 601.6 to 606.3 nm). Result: 1.06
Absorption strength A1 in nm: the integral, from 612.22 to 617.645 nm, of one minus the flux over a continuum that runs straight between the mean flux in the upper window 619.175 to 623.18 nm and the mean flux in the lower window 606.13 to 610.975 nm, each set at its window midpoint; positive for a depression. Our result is 0.27 nm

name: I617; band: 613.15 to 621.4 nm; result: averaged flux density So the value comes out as 1.95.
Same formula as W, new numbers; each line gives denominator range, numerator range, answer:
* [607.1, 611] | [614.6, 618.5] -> 0.93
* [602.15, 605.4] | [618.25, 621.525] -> 1.07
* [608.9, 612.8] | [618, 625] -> 1.01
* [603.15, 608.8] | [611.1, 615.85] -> 1.04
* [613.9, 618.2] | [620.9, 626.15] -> 1.03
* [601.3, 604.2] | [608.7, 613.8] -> 1.07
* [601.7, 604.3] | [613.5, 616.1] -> 1.09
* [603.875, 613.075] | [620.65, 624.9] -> 1.01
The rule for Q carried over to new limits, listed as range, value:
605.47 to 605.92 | 1.76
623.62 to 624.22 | 2.16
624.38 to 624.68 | 1.88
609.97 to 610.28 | 1.88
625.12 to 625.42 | 1.85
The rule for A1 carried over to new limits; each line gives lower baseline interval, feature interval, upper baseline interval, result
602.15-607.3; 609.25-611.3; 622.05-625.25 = -0.07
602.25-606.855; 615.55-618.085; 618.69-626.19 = 0.22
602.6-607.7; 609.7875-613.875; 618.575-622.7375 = -0.06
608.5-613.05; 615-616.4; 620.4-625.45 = 0.07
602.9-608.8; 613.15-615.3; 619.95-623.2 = -0.08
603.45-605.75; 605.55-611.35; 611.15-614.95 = -0.19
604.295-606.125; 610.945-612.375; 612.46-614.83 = -0.07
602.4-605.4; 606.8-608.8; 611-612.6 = -0.10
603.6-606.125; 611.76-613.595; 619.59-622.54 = -0.04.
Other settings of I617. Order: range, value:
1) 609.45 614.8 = 2.04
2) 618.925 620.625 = 2.05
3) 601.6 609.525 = 2.01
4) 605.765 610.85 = 2.06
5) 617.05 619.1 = 1.91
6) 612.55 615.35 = 2.03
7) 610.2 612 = 2.1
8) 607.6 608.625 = 2.1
